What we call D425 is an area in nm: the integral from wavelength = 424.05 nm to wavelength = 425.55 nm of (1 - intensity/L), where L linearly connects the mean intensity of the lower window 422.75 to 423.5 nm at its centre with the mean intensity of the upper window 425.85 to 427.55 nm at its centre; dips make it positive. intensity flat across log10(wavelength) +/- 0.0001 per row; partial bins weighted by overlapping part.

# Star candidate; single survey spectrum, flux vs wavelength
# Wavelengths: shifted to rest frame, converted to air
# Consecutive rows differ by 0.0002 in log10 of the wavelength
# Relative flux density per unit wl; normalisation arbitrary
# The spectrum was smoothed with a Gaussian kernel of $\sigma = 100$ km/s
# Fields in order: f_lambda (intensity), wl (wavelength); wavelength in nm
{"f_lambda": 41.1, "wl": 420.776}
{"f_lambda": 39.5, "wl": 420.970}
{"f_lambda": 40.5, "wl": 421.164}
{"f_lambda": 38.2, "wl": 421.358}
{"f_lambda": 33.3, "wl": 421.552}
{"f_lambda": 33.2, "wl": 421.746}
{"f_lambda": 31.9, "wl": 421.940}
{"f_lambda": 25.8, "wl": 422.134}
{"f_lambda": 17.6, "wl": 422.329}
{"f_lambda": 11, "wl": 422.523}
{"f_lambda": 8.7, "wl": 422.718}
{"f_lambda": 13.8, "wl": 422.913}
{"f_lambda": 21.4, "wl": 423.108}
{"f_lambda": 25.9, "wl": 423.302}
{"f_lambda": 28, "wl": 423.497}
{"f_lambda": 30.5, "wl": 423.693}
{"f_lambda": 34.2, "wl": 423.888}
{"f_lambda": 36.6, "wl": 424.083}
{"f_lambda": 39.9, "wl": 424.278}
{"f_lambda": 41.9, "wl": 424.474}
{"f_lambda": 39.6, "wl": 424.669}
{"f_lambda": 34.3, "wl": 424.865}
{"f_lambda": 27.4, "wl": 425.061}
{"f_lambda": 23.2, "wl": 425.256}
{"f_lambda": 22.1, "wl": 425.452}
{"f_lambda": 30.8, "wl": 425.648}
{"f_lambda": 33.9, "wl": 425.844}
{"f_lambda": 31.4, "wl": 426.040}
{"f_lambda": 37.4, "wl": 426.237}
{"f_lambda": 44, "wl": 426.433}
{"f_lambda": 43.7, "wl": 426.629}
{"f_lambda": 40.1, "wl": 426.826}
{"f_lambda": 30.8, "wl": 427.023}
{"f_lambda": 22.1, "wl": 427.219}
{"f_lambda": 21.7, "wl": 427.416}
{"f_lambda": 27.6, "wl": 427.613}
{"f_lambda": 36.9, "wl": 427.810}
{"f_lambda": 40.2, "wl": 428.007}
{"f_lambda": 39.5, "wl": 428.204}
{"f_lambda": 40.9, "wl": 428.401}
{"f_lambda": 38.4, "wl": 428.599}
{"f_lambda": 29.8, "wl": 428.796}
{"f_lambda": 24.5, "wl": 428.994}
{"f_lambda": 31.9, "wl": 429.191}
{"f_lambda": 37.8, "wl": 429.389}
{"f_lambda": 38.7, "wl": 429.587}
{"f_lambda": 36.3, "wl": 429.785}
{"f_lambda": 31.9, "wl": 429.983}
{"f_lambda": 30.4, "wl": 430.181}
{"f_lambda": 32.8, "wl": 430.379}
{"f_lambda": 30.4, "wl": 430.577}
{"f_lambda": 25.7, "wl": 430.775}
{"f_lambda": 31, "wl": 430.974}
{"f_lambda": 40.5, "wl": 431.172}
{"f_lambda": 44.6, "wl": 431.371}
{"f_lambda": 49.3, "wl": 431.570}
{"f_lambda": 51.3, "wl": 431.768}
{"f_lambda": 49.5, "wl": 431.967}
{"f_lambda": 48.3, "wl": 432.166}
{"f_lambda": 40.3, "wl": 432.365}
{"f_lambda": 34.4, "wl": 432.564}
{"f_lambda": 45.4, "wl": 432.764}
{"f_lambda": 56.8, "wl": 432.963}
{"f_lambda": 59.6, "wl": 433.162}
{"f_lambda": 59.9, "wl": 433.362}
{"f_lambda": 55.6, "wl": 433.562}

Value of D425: -0.39 nm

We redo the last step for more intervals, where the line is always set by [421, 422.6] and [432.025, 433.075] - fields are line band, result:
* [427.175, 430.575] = 0.584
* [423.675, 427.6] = 0.210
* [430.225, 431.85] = 0.207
